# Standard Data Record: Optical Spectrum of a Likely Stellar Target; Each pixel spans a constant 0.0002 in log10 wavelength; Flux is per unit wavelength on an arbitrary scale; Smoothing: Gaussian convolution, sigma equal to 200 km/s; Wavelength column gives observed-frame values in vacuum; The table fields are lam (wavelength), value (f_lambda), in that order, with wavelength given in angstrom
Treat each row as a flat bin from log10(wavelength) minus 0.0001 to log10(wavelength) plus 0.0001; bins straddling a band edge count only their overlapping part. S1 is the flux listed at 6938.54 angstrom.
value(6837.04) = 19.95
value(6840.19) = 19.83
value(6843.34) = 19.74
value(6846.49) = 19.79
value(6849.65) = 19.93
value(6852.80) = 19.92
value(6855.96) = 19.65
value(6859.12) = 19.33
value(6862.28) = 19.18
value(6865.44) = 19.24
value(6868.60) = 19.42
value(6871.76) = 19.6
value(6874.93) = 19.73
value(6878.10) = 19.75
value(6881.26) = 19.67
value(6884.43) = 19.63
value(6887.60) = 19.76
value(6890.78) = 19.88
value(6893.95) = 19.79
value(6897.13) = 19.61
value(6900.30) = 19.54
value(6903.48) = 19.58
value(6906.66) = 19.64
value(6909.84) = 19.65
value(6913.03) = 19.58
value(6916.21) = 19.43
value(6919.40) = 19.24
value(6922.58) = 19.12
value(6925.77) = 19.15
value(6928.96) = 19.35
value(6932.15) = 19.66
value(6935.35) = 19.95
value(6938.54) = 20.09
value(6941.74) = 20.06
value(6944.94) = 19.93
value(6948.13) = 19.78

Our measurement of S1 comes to 20.09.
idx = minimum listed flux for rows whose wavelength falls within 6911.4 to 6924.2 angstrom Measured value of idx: 19.12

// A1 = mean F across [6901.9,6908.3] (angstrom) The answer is 19.6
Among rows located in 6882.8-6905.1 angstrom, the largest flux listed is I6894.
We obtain 19.88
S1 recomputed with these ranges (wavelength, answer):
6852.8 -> 19.92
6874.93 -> 19.73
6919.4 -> 19.24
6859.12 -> 19.33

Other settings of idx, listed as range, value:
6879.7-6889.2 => 19.63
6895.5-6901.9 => 19.54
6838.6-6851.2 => 19.74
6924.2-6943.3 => 19.15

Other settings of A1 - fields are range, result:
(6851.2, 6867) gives 19.5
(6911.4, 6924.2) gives 19.3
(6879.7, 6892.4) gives 19.7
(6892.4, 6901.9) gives 19.6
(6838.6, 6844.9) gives 19.8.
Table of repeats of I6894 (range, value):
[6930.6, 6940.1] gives 20.09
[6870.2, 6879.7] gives 19.75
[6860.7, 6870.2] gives 19.42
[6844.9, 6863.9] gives 19.93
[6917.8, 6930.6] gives 19.35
